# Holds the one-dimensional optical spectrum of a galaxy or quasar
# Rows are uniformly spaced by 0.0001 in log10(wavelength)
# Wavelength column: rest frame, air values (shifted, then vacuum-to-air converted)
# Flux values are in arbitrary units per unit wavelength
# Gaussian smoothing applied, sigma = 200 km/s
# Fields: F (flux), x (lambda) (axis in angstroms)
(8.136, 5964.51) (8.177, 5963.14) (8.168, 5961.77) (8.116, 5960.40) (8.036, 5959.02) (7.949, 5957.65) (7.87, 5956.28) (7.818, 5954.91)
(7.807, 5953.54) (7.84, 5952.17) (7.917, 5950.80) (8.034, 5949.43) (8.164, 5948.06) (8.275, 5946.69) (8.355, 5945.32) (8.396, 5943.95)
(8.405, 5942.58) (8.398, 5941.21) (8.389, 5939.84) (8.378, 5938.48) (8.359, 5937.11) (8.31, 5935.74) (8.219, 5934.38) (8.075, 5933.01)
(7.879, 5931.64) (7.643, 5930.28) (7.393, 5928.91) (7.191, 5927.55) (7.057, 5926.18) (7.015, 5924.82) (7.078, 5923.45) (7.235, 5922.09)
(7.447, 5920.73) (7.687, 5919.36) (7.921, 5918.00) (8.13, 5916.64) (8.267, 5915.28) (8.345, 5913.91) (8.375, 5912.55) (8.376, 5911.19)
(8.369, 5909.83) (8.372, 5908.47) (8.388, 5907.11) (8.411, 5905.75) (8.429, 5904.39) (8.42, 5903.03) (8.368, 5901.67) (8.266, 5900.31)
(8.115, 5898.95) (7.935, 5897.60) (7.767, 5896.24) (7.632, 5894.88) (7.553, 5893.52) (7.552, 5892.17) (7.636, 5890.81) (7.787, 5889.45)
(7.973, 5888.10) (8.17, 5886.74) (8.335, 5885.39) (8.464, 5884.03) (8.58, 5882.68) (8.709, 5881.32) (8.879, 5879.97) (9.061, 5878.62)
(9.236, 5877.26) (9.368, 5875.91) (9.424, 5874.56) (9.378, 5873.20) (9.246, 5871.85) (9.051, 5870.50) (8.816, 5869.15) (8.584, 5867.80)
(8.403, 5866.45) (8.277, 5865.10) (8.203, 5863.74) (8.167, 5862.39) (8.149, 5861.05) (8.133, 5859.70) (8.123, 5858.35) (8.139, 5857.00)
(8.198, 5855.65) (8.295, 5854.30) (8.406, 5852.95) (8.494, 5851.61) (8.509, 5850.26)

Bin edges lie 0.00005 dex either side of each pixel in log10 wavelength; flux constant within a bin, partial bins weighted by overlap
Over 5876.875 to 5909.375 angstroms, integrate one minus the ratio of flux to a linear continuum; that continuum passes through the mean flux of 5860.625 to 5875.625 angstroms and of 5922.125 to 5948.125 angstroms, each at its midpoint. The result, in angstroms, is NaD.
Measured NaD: 0.7 angstroms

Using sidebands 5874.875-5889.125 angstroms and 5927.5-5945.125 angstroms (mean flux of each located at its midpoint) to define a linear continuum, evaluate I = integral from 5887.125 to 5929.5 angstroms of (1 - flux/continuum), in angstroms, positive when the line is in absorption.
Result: 2.6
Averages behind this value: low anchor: 8.68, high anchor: 8.12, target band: 7.89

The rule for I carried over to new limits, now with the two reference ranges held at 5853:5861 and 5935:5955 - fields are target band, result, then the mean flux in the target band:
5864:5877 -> -1.2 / 8.93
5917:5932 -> 1.4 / 7.42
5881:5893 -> 0.1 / 8.11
